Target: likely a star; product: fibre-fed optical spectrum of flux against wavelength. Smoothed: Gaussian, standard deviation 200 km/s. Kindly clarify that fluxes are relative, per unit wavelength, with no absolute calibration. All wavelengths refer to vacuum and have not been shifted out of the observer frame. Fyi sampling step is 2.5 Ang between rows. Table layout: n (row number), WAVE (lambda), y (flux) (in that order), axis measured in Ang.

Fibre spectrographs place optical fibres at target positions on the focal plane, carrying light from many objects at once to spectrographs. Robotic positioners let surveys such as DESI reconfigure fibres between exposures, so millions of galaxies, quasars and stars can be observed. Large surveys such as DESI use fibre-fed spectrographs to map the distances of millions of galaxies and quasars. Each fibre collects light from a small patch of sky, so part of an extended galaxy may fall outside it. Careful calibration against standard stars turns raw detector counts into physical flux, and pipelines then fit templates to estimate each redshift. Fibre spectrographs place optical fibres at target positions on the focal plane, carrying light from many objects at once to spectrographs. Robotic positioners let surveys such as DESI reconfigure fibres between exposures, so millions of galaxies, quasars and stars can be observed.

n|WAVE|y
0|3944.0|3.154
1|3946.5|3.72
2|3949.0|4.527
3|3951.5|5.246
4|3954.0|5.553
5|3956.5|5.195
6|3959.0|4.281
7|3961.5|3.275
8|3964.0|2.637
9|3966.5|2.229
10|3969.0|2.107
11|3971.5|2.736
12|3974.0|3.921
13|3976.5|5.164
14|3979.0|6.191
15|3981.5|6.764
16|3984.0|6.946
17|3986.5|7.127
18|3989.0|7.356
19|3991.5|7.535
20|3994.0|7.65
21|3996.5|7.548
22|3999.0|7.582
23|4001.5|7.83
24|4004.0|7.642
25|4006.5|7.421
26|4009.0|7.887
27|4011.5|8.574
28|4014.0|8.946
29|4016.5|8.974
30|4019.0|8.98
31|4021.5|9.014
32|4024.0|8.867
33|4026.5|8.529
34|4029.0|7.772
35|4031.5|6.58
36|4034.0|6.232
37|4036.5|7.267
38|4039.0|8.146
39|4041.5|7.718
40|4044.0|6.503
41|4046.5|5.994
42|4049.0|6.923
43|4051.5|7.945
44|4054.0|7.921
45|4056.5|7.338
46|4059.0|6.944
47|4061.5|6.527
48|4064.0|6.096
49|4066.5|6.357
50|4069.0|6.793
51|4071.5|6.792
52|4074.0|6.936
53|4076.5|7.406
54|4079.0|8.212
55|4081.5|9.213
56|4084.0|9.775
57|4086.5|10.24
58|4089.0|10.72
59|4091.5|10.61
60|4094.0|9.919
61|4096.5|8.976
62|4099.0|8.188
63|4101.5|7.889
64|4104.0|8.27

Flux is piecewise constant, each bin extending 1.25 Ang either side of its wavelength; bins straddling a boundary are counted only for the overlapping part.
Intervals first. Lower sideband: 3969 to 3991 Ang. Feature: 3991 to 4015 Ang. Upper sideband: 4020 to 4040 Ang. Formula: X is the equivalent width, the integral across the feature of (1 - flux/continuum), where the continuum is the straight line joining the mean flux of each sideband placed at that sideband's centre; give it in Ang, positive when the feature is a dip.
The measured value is -4.45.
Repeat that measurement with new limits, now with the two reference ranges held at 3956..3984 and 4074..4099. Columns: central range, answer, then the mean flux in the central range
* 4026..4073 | 3.2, 7.05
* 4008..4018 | -4.3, 8.62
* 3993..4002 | -3.8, 7.64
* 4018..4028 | -3.6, 8.82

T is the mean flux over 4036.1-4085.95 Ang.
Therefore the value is 7.38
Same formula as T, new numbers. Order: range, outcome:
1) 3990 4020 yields 8.03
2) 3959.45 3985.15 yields 4.19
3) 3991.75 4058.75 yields 7.75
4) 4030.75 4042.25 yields 7.19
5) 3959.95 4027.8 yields 6.64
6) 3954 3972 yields 3.39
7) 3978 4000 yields 7.2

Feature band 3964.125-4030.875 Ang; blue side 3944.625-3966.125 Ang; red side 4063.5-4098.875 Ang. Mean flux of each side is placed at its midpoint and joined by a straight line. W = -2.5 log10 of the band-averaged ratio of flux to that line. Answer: -0.20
